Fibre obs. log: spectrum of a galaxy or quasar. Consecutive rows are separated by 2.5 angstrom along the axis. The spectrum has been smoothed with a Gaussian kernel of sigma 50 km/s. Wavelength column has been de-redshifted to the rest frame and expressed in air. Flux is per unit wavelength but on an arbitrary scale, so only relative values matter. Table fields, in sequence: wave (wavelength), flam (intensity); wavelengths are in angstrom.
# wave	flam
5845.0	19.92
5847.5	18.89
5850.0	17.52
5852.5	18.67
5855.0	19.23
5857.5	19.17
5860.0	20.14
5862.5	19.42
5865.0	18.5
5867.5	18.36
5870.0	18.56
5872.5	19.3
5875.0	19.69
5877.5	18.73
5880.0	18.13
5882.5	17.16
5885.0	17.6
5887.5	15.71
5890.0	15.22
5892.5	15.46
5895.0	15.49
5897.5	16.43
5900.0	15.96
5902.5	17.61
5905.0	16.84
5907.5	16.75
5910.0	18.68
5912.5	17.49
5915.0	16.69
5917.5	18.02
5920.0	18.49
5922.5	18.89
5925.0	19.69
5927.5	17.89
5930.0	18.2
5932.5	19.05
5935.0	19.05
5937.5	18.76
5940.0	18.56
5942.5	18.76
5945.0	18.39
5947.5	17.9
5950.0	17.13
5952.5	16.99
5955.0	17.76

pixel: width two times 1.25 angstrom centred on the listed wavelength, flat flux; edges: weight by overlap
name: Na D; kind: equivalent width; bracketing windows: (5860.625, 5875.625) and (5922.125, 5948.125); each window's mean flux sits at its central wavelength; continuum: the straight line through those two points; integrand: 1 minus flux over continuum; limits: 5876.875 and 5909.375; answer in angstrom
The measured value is 3.7 angstrom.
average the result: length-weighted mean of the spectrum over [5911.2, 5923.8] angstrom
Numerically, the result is 17.9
